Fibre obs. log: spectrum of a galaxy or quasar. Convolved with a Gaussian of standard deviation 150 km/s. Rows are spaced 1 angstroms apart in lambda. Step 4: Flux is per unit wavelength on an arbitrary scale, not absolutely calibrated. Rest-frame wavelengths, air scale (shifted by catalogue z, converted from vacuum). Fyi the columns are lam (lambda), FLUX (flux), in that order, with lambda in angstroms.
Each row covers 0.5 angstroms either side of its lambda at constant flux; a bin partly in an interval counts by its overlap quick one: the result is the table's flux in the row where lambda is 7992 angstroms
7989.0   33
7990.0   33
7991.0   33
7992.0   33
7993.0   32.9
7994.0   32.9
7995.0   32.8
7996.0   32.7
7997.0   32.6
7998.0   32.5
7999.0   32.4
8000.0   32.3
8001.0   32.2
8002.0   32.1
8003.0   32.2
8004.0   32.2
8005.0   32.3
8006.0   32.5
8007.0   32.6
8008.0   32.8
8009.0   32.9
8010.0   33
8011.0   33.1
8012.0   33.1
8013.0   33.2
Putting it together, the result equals 33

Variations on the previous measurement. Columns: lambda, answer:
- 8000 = 32.3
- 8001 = 32.2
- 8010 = 33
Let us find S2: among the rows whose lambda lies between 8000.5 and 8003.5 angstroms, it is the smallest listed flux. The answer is 32.1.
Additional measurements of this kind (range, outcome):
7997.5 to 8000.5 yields 32.3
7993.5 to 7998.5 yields 32.5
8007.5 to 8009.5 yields 32.8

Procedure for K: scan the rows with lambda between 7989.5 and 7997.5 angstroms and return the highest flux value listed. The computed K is 33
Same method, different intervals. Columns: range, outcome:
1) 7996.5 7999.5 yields 32.6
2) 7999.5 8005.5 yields 32.3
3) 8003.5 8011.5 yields 33.1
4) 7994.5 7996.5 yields 32.8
